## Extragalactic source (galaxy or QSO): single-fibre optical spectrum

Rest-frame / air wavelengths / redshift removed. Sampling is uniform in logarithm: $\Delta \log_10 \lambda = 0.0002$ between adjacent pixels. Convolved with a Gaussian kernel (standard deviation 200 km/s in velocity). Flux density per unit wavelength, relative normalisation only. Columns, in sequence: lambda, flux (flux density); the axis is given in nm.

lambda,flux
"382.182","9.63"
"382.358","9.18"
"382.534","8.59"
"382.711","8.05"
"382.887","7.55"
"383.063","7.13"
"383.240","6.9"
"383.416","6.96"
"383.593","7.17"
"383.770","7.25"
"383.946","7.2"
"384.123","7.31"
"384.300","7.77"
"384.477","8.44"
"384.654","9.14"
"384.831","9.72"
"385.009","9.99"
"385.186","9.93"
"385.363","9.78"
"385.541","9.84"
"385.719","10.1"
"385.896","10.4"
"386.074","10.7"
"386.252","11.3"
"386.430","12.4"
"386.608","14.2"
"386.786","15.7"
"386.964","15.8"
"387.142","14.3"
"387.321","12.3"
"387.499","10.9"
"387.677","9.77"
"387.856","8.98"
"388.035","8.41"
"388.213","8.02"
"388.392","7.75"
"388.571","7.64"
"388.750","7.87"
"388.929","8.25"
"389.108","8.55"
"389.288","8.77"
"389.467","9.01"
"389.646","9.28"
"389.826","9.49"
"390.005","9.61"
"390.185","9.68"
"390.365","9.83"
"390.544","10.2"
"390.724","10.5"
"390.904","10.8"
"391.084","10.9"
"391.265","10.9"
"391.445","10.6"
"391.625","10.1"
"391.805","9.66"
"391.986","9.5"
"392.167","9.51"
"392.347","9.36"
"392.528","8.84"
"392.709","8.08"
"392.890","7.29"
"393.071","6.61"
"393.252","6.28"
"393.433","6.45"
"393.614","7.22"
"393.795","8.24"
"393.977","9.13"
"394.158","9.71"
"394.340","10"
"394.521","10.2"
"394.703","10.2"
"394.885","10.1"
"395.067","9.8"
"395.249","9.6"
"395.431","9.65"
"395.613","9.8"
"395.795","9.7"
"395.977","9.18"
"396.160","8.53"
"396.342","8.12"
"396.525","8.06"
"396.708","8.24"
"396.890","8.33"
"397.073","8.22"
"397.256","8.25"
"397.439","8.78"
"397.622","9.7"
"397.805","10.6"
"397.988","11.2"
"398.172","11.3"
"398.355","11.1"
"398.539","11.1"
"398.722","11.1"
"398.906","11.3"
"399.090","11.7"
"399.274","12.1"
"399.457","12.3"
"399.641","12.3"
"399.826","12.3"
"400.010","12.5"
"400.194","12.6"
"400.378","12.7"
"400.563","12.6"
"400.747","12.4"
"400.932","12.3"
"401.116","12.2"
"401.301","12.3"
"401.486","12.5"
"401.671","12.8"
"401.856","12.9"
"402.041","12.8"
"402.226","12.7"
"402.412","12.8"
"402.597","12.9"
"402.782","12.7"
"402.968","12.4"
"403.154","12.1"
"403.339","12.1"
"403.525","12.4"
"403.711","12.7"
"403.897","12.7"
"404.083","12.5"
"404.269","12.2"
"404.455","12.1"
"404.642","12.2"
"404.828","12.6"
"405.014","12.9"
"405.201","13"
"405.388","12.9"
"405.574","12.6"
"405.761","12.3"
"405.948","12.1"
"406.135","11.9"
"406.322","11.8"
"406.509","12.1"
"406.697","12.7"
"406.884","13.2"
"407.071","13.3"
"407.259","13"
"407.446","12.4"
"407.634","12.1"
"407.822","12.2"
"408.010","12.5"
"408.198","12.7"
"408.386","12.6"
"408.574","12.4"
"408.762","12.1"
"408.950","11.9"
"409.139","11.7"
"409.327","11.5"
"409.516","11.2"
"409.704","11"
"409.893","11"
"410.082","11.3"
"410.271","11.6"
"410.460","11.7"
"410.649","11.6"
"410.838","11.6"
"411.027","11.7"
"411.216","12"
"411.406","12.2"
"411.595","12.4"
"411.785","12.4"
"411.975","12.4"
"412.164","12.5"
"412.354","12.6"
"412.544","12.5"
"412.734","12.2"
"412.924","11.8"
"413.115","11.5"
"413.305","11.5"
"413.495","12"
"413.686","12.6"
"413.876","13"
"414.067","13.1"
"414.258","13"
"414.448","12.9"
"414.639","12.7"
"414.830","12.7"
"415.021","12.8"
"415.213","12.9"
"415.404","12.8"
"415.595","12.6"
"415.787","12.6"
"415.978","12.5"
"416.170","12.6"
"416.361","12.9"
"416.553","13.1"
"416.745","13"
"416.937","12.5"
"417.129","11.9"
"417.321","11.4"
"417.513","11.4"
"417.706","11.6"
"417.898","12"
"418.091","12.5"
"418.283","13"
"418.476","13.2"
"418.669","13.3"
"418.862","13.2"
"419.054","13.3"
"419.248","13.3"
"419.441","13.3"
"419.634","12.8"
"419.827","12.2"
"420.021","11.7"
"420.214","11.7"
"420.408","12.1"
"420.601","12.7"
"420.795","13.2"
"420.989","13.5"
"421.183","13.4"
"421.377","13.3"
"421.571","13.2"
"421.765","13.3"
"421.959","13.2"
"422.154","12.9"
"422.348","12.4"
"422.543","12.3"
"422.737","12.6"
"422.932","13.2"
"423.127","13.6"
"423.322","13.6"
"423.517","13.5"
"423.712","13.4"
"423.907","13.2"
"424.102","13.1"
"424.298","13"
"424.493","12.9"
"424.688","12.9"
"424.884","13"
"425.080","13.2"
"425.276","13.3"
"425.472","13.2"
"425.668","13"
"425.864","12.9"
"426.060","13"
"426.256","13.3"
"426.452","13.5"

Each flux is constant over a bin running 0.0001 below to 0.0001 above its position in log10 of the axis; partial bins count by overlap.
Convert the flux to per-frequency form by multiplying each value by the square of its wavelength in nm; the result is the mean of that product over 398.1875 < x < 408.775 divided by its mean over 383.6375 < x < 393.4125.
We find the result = 1.38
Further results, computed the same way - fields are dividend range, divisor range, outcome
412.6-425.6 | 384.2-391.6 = 1.46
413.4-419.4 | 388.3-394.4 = 1.60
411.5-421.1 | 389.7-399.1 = 1.48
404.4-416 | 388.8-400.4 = 1.36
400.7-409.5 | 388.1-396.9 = 1.46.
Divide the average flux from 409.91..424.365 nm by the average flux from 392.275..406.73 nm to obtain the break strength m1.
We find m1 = 1.15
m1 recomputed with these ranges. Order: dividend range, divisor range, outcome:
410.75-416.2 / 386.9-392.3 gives 1.26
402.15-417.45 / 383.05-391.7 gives 1.26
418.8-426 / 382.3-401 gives 1.33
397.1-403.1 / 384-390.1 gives 1.18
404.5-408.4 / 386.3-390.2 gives 1.21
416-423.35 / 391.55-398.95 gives 1.38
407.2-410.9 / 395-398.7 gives 1.25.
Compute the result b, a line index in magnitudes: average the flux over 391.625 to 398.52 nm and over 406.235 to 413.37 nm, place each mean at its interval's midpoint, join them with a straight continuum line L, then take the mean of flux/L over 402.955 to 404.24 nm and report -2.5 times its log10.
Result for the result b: -0.15 mag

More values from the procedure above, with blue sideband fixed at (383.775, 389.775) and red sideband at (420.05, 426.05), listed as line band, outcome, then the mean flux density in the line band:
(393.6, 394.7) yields 0.14 mag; 9.3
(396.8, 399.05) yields 0.08 mag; 10.1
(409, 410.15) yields 0.05 mag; 11.3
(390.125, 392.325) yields 0.02 mag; 10.2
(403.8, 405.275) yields -0.10 mag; 12.5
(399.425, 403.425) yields -0.12 mag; 12.5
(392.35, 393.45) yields 0.36 mag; 7.48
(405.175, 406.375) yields -0.07 mag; 12.4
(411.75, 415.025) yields -0.02 mag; 12.4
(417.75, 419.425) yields -0.03 mag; 12.9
